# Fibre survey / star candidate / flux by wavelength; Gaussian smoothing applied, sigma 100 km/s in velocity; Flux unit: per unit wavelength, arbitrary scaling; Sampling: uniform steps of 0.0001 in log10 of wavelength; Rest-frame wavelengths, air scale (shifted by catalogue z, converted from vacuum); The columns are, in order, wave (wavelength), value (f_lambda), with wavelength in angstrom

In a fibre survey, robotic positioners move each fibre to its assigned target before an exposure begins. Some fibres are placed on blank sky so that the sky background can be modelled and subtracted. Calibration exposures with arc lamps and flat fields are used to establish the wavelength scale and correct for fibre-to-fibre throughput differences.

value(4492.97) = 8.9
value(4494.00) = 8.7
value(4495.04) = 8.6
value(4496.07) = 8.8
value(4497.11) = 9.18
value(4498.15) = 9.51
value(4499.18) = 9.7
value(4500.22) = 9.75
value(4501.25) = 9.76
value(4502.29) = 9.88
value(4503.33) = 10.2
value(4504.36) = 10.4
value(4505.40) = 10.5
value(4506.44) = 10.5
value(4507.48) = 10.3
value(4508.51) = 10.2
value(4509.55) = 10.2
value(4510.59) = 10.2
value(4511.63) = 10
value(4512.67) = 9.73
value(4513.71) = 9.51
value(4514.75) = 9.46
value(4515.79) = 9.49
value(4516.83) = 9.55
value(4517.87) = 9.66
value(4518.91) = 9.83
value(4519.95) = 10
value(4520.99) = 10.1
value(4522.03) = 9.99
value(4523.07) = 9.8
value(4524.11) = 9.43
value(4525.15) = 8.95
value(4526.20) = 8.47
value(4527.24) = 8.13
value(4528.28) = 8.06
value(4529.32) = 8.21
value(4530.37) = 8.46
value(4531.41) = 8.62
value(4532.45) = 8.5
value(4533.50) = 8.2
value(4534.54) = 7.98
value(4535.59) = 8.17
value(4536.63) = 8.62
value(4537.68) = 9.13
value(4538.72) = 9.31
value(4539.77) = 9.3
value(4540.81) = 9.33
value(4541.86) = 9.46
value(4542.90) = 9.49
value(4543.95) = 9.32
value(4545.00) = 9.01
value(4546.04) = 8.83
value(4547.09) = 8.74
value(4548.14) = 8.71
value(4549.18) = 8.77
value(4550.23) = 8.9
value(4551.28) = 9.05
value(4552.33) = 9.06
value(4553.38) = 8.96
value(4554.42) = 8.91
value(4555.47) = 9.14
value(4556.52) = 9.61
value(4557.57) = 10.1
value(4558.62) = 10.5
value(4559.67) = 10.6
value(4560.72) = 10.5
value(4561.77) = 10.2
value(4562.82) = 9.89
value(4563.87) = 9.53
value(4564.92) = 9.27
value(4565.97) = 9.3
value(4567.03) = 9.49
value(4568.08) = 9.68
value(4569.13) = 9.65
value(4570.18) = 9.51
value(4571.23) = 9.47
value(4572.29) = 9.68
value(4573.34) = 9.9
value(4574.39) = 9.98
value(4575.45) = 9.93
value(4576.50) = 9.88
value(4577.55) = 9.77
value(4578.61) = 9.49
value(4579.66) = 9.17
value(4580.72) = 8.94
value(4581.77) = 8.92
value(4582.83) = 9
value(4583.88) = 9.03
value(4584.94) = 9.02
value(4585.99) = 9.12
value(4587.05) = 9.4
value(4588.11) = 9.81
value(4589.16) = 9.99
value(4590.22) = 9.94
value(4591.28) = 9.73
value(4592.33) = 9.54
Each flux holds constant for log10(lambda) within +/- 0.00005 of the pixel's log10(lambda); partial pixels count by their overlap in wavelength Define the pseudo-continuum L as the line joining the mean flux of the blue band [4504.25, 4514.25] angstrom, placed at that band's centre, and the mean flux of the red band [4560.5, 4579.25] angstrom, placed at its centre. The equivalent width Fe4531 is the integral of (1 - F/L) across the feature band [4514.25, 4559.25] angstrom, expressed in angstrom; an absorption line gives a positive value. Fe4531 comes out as 3.8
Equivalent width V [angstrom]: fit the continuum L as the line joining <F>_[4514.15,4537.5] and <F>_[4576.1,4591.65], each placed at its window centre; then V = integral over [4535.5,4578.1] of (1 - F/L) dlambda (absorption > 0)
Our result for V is -1.07 angstrom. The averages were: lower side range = 8.99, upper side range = 9.41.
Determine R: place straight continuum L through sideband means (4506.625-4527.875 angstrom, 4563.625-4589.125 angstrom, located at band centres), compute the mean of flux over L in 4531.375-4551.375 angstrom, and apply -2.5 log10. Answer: 0.08 mag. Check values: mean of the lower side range 9.66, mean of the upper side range 9.47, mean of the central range 8.87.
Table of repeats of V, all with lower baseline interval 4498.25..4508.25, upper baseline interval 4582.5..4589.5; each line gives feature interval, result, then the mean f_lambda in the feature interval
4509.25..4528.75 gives 0.9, 9.5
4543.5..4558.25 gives 0.9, 9.09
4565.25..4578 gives -0.3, 9.68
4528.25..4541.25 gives 1.6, 8.62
